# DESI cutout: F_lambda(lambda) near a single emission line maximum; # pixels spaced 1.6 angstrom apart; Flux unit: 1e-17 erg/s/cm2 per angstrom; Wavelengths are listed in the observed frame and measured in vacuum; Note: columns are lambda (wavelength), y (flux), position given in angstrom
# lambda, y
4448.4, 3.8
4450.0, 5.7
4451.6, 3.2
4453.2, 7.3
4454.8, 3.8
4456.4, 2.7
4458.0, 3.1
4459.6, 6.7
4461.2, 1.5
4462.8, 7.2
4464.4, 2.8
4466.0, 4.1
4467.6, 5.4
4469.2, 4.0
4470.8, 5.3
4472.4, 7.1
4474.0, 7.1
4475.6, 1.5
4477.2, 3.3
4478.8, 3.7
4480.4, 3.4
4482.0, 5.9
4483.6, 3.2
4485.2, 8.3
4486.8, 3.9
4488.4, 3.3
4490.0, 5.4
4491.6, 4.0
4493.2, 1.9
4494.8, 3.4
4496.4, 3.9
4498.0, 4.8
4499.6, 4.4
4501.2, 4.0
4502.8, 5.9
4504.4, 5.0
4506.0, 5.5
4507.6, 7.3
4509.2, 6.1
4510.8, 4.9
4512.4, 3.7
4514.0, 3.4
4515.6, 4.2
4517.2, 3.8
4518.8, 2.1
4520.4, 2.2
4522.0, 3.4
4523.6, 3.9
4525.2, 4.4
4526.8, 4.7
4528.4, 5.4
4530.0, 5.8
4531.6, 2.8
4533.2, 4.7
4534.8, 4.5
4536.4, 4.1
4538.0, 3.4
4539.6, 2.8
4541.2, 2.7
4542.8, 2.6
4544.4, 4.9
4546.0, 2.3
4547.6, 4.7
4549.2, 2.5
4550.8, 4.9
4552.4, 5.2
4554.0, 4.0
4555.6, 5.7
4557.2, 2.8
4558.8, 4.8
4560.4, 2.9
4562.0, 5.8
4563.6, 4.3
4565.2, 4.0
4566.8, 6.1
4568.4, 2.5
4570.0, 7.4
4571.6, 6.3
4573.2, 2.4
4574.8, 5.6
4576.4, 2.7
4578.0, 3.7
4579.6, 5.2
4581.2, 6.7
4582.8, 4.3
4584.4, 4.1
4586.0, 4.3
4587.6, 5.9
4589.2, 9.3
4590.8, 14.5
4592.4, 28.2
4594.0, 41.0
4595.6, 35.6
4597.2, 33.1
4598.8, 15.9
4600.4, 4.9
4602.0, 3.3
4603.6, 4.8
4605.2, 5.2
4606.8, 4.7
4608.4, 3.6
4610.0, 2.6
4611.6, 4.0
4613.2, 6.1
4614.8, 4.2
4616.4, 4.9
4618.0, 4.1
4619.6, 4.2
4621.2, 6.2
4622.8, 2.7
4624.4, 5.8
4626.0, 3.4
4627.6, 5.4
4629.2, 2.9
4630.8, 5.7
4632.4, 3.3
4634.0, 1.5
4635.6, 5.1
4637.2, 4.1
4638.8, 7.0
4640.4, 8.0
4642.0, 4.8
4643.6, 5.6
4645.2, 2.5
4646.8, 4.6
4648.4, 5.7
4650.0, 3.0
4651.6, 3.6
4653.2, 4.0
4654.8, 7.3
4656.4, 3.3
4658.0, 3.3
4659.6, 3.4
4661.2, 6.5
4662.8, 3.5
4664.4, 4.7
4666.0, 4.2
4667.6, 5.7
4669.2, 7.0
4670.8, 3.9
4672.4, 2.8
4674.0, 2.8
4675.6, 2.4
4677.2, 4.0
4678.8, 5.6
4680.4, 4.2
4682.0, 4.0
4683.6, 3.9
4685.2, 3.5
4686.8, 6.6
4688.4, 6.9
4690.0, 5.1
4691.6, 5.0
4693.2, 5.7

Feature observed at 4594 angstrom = [O II] 3727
